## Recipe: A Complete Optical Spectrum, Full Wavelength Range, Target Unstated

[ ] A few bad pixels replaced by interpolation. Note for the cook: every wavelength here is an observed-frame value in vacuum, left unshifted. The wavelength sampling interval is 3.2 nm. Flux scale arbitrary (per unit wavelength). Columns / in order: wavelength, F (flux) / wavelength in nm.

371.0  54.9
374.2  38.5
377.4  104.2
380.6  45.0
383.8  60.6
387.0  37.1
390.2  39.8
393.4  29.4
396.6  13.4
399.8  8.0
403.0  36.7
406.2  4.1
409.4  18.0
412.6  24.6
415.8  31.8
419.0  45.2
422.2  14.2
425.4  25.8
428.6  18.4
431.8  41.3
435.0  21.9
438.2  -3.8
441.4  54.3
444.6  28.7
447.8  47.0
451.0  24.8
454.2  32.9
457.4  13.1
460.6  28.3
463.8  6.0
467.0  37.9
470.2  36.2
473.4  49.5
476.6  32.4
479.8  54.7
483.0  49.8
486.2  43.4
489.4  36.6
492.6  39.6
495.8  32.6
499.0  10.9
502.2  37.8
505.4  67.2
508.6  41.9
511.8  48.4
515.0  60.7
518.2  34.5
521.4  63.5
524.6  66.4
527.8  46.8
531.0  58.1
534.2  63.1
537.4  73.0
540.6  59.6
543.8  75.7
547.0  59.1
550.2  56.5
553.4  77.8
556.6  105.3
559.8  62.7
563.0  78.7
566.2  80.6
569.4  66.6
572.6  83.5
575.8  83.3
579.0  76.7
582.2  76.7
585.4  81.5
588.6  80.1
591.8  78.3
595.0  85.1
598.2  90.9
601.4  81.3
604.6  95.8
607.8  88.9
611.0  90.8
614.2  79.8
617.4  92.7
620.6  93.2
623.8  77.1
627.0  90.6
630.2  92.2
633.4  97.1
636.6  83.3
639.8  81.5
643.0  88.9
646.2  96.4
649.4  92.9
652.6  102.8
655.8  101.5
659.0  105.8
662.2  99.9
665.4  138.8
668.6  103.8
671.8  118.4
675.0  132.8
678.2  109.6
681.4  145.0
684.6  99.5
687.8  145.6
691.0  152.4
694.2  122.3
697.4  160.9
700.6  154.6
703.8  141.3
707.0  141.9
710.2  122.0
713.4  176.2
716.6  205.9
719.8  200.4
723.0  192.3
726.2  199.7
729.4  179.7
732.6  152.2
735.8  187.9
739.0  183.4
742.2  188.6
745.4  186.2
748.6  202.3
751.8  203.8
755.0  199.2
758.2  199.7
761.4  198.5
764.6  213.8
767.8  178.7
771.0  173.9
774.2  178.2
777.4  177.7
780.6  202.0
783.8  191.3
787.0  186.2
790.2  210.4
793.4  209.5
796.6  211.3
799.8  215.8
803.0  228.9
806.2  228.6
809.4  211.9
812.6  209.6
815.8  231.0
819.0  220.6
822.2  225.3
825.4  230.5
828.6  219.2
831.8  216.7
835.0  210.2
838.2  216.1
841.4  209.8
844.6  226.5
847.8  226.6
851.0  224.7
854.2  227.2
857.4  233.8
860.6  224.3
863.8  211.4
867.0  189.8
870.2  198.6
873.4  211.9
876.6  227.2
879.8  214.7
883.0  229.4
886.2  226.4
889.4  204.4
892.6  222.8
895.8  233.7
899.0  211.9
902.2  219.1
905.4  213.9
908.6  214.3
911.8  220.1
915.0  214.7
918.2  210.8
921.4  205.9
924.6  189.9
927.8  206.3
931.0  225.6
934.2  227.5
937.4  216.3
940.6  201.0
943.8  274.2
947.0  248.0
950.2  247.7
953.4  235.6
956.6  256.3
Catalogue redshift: 0.786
